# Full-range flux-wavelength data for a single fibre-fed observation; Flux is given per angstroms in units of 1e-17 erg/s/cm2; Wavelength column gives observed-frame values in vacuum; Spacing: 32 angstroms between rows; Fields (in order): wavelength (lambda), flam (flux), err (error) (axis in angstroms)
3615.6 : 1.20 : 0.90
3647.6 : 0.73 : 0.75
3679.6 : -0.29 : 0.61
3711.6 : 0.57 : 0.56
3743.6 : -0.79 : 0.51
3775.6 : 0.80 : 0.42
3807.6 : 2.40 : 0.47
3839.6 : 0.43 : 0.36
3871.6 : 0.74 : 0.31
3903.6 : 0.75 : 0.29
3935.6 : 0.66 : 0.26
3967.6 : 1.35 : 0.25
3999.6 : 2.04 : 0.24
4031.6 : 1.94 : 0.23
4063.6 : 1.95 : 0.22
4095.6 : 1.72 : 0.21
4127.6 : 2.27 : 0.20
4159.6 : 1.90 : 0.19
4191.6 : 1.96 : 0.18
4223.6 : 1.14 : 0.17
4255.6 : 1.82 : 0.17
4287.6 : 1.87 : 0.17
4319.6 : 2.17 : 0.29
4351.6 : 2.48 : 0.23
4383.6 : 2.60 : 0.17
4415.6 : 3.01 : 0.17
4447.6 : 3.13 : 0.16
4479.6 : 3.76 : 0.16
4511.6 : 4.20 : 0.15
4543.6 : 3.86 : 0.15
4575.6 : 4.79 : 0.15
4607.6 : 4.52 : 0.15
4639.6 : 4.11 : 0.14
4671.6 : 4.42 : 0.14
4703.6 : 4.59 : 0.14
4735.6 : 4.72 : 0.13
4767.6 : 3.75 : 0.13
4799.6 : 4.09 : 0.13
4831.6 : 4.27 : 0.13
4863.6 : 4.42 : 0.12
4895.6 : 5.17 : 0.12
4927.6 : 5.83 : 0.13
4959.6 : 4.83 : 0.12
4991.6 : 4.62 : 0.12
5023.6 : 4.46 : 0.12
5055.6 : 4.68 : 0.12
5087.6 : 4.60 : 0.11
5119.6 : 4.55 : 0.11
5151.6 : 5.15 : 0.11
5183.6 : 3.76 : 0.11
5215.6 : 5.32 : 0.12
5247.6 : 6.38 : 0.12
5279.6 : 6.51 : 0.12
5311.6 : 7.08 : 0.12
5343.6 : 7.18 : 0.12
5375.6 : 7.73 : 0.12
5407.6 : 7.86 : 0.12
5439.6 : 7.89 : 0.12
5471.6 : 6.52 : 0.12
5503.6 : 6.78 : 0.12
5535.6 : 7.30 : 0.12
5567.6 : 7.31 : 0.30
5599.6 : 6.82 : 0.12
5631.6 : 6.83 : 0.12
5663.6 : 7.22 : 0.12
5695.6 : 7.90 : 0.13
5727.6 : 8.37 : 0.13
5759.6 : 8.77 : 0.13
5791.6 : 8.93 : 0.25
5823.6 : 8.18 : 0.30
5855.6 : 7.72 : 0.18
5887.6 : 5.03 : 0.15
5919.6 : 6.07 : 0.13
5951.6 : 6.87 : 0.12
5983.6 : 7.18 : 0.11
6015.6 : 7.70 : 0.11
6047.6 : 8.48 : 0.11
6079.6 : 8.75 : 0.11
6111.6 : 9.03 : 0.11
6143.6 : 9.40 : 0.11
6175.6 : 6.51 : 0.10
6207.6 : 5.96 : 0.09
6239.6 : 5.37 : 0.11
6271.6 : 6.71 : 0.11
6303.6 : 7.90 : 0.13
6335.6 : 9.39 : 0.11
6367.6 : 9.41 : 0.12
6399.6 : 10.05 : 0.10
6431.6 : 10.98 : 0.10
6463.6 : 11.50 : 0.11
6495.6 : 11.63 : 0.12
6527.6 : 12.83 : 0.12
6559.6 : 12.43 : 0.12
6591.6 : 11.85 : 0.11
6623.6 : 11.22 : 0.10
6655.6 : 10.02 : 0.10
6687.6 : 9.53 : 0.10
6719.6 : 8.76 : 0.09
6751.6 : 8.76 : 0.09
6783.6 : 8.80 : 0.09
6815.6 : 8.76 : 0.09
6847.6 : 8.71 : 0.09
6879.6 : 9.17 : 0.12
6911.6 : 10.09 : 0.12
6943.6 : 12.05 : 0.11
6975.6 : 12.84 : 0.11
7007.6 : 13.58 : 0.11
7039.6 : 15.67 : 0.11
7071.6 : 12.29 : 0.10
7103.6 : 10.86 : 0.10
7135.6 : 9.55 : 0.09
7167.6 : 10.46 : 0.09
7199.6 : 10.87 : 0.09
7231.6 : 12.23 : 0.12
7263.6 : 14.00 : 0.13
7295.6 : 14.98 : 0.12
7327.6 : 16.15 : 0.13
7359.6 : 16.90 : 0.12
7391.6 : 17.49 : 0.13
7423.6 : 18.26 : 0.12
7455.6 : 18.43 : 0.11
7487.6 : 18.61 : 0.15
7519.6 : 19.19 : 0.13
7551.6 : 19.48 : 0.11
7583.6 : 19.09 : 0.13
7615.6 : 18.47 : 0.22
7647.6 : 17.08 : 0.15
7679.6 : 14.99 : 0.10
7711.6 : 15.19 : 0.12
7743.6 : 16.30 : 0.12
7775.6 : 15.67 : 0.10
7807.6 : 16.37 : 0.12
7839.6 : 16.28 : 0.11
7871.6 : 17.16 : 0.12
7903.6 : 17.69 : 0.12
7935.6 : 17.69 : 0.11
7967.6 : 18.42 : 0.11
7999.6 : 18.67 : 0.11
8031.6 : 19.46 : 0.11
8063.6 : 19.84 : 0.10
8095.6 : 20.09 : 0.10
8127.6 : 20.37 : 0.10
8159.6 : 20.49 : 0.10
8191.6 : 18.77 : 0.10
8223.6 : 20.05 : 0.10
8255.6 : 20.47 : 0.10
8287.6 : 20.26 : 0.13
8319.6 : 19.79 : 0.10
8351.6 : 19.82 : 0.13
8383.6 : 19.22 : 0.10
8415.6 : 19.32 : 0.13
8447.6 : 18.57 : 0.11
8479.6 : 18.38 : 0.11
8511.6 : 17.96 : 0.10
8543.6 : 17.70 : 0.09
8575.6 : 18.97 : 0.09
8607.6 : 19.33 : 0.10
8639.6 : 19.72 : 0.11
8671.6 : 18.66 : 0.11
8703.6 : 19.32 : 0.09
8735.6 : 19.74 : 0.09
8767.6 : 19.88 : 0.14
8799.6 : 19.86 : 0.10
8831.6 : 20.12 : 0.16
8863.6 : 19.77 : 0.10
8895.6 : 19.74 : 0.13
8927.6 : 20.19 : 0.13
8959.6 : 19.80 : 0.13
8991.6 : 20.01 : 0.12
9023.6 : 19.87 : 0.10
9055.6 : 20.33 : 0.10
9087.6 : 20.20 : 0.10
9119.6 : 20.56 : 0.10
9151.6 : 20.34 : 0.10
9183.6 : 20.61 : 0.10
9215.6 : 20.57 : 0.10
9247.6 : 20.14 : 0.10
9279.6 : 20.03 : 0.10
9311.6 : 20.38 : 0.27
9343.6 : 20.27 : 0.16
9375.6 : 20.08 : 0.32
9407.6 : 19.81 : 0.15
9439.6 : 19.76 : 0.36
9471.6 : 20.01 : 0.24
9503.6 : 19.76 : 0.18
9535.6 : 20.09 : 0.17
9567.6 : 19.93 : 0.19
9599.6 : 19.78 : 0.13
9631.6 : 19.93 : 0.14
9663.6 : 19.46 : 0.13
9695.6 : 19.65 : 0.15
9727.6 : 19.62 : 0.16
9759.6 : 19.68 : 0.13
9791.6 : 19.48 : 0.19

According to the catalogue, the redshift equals 0.00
